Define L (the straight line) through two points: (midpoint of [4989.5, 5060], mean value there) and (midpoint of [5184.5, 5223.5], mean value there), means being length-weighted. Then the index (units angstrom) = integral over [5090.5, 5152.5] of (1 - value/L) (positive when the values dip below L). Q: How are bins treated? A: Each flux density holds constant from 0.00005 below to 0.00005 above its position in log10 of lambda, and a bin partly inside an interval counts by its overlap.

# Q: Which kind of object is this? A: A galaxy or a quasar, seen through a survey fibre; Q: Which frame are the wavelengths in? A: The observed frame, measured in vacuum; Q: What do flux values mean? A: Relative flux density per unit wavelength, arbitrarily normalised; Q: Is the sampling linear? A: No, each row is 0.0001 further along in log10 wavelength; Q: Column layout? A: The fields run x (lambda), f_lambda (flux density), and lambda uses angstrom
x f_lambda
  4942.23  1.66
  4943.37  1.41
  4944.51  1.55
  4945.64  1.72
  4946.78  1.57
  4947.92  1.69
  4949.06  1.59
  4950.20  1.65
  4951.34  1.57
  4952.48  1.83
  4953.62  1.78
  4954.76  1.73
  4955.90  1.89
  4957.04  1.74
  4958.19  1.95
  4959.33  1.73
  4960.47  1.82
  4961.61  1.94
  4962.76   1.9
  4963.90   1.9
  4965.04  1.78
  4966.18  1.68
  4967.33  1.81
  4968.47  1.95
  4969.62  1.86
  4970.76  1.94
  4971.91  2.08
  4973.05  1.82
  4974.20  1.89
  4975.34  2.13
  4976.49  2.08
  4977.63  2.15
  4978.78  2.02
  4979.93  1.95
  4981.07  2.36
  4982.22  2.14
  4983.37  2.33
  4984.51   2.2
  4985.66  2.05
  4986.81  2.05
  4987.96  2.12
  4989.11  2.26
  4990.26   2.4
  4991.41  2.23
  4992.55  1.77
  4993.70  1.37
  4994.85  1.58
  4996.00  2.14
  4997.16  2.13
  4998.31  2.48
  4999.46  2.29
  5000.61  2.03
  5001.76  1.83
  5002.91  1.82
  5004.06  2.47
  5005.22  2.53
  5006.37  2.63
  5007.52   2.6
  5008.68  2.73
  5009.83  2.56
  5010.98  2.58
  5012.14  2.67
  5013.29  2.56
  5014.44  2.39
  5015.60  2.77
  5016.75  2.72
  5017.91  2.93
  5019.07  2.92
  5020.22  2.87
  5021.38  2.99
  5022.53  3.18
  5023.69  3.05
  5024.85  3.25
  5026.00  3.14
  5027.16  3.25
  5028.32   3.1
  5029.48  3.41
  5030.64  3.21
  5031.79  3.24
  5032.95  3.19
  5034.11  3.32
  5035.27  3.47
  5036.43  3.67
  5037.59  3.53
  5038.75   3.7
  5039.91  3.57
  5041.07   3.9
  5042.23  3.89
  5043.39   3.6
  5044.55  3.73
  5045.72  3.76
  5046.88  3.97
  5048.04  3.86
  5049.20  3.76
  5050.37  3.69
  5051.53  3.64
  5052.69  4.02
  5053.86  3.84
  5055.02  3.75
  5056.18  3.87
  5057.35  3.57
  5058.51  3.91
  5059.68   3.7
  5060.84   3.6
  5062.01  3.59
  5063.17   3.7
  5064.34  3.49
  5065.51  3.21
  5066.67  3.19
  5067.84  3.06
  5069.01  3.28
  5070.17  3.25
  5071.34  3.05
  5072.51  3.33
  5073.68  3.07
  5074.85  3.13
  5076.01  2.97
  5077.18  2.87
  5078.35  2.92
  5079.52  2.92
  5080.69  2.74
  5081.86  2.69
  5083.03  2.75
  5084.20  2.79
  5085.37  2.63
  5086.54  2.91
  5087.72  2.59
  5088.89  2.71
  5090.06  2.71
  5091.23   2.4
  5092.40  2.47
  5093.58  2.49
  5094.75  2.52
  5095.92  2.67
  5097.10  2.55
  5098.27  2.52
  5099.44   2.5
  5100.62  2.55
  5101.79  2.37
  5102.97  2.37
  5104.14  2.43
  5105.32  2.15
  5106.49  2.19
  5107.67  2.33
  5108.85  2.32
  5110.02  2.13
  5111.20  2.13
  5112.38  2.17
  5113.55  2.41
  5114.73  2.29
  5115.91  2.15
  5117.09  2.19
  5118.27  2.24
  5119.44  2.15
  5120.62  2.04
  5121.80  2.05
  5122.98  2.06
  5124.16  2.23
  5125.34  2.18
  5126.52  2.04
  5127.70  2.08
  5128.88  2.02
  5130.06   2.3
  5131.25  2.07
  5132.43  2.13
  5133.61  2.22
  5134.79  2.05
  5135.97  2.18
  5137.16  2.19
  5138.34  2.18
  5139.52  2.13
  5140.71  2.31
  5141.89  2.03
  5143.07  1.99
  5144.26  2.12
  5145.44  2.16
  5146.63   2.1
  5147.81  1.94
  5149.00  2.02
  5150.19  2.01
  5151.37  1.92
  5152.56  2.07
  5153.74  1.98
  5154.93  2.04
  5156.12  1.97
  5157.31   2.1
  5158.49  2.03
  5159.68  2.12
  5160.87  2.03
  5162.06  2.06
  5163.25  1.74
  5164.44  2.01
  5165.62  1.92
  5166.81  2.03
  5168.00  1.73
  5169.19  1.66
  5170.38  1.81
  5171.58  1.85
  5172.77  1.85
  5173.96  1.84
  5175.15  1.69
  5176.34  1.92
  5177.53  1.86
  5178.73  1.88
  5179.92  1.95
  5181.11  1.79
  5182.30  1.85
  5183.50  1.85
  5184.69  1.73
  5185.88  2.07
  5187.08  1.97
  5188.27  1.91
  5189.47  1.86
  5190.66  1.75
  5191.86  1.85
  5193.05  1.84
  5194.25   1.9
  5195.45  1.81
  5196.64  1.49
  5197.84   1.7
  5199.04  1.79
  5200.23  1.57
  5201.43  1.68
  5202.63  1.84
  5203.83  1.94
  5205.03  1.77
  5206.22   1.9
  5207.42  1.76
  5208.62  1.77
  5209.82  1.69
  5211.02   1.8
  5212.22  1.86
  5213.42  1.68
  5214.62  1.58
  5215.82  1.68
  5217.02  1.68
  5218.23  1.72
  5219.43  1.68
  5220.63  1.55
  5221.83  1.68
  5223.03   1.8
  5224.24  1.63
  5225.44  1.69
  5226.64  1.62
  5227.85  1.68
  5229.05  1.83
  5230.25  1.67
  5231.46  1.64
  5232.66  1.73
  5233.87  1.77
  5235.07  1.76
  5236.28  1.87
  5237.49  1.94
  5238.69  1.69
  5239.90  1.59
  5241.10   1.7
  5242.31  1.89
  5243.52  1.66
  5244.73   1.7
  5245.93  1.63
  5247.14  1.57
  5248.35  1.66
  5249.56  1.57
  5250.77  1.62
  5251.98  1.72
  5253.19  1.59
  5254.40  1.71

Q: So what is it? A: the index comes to 3.4 angstrom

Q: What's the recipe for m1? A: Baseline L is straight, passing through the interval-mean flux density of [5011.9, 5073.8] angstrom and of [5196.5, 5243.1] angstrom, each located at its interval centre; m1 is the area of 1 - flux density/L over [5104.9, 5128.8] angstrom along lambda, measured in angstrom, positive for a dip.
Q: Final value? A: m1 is 4.6 angstrom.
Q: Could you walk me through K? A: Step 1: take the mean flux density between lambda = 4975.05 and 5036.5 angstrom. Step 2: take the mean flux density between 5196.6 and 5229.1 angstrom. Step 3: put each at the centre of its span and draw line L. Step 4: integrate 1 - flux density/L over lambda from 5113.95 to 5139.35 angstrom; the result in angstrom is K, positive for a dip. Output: -1.1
